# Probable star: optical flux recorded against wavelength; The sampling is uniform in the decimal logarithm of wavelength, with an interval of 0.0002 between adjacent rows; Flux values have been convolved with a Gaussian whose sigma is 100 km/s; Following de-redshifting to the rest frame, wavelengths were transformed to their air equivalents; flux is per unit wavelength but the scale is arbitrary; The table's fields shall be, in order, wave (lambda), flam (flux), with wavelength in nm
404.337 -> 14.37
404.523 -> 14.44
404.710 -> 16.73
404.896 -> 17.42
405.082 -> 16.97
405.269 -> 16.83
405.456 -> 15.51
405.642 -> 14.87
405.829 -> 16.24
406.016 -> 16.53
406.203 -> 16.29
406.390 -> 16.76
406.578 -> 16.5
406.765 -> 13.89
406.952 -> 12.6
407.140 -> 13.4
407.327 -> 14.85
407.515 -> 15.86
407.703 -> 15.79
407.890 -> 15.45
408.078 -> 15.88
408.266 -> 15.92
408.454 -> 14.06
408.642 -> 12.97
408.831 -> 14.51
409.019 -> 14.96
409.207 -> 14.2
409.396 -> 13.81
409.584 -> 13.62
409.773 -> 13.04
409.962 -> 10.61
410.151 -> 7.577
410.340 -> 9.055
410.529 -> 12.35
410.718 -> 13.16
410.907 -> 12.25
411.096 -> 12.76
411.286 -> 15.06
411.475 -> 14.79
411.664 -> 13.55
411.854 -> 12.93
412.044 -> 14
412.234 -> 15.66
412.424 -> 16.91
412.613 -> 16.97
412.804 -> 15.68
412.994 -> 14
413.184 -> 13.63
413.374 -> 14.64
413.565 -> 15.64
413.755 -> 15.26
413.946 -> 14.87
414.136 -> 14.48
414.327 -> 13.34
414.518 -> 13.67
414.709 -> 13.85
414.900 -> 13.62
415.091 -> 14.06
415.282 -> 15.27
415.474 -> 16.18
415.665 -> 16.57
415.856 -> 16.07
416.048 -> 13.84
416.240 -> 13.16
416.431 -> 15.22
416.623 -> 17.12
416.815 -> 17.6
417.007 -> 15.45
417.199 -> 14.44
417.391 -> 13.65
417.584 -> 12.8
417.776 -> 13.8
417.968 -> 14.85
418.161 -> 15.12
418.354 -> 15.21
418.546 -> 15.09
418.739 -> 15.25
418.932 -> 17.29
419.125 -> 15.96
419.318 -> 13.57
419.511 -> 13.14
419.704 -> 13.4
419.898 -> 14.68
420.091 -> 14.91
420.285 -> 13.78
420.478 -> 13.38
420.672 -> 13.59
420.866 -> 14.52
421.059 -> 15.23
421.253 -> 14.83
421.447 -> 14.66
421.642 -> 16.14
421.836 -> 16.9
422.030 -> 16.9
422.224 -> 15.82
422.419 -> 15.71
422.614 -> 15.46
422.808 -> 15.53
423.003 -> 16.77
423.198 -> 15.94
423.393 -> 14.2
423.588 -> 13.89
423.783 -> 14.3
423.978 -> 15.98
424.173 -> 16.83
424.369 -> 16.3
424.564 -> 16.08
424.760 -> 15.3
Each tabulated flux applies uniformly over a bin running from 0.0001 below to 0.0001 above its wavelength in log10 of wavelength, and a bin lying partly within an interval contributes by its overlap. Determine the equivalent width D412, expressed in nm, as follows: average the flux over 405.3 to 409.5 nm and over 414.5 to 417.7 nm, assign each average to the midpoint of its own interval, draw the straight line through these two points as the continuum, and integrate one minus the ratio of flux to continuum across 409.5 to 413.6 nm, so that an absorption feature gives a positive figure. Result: 0.40 nm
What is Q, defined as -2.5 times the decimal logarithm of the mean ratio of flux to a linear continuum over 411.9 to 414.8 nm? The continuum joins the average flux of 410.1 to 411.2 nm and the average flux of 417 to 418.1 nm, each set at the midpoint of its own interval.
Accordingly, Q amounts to -0.192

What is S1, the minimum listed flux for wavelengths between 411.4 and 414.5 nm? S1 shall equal 12.93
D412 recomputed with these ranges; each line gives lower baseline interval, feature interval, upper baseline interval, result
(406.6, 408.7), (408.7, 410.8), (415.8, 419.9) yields 0.33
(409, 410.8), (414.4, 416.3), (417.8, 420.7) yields -0.15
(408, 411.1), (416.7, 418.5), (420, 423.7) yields -0.05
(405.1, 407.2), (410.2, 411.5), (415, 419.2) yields 0.24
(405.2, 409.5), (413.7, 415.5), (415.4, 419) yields 0.09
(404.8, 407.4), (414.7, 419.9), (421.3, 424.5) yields 0.26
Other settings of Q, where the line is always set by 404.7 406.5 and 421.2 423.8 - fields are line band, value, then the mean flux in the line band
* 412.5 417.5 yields 0.07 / 14.9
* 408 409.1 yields 0.11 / 14.7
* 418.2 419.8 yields 0.06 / 14.9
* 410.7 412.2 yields 0.18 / 13.7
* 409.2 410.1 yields 0.27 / 12.7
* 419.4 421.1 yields 0.12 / 14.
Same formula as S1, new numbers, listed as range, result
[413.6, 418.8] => 12.8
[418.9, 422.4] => 13.14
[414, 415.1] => 13.34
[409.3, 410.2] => 7.577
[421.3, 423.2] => 14.66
